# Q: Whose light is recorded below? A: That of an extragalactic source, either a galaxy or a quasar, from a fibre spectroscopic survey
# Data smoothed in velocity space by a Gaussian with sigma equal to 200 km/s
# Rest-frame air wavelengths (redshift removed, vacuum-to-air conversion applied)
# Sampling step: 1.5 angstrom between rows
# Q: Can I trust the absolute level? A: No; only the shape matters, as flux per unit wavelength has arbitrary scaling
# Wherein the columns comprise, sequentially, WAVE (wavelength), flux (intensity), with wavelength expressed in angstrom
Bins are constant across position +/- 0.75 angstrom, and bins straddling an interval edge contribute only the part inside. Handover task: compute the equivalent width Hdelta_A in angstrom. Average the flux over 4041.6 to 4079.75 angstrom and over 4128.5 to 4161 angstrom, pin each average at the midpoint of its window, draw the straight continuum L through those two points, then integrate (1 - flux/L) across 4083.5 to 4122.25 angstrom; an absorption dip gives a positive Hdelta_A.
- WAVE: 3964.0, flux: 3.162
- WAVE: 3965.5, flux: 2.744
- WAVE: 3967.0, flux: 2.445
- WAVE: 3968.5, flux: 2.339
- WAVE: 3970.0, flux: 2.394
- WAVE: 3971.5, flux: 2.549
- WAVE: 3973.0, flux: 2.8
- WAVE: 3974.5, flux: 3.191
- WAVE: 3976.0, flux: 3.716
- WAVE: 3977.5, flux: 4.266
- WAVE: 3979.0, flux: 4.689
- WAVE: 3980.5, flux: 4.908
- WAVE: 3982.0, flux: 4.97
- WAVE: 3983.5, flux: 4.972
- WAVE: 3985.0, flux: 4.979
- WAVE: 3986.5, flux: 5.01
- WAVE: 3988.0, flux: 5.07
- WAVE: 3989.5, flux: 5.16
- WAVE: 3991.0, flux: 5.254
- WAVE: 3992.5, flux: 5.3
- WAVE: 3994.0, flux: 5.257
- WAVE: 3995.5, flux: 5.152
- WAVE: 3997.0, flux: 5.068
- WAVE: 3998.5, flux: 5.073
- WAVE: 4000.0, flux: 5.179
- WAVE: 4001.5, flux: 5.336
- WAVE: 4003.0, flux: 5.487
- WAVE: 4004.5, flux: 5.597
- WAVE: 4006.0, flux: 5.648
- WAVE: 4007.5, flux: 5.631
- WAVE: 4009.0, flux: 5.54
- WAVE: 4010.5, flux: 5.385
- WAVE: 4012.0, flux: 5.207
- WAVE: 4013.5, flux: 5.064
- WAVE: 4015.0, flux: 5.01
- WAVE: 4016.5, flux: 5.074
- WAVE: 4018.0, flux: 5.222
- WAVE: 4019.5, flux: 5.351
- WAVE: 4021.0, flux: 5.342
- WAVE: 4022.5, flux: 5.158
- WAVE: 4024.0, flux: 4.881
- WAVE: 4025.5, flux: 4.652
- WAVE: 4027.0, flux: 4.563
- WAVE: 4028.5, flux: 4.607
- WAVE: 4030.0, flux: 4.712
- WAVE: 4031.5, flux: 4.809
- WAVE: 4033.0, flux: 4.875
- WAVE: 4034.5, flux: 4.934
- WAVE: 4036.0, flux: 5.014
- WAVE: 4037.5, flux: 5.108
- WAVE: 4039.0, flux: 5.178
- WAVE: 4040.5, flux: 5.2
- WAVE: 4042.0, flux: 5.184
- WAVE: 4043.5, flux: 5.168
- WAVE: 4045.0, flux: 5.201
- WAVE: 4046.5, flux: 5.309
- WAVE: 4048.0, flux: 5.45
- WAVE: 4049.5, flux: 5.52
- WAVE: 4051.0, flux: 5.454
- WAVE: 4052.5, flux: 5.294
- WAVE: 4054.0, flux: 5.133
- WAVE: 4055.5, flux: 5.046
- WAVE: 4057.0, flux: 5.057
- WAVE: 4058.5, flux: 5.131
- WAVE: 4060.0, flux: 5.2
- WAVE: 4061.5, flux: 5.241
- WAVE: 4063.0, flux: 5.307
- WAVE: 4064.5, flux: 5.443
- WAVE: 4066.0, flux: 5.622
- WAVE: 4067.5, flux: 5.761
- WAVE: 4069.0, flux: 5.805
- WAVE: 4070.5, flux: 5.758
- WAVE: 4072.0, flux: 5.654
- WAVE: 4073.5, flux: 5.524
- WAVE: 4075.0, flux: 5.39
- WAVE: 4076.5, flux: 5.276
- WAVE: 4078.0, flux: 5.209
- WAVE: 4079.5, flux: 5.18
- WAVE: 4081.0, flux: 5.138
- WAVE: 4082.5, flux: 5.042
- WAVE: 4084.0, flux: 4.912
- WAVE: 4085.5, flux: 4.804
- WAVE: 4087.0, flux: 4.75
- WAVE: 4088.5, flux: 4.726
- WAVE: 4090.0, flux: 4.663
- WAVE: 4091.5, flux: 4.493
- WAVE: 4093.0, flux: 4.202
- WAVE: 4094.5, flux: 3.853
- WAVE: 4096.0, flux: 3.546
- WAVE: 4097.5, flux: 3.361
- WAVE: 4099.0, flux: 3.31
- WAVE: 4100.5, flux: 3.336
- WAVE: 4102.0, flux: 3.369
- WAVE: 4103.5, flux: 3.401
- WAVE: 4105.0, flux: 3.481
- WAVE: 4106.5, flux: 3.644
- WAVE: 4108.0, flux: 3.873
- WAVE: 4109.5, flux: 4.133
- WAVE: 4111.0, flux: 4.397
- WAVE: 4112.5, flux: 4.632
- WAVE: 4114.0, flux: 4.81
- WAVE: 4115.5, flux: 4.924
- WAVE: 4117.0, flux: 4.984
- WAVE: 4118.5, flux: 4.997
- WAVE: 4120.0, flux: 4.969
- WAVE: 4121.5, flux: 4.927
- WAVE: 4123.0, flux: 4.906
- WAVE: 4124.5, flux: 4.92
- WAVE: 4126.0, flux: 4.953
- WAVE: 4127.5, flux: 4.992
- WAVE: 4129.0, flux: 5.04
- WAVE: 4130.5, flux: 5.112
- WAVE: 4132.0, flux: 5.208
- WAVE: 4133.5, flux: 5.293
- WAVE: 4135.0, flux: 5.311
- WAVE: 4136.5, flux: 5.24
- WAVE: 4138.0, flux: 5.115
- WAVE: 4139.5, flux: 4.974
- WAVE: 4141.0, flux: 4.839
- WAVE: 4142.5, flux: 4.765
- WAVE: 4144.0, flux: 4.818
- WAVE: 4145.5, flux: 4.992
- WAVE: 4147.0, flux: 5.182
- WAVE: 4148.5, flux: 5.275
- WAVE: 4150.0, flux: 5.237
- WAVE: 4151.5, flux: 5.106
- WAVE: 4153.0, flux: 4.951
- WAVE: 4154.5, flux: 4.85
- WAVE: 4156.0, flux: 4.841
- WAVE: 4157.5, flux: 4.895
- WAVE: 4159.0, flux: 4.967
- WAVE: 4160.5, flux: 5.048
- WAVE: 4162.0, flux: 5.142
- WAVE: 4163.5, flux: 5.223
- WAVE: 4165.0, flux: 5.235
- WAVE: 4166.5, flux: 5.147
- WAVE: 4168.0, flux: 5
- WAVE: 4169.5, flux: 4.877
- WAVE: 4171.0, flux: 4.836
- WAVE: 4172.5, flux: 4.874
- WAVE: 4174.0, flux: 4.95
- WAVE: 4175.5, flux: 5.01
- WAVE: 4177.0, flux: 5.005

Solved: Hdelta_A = 7.1 angstrom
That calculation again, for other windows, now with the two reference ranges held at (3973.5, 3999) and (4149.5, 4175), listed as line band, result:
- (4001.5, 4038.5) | -2.16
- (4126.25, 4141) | -0.43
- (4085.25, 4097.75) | 1.64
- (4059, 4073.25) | -1.83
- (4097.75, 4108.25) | 3.14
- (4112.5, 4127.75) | 0.12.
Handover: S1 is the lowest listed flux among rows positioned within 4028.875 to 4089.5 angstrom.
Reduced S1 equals 4.712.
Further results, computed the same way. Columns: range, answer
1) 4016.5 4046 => 4.563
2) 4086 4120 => 3.31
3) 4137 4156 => 4.765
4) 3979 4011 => 4.689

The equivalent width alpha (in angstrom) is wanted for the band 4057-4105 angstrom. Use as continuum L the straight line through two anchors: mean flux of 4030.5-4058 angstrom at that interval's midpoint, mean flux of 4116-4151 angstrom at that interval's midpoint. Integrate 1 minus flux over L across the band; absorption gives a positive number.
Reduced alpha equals 3.2 angstrom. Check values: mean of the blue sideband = 5.16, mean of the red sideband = 5.05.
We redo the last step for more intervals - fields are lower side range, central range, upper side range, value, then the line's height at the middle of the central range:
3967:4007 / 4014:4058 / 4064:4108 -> -4.7 angstrom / 4.59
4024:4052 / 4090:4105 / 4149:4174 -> 4.0 angstrom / 5.03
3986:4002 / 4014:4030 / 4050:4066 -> 0.7 angstrom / 5.21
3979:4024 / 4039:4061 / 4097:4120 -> -2.5 angstrom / 4.7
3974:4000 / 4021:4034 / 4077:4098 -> -0.2 angstrom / 4.74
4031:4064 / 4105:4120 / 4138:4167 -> 1.8 angstrom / 5.08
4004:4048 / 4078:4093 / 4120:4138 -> 0.8 angstrom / 5.1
